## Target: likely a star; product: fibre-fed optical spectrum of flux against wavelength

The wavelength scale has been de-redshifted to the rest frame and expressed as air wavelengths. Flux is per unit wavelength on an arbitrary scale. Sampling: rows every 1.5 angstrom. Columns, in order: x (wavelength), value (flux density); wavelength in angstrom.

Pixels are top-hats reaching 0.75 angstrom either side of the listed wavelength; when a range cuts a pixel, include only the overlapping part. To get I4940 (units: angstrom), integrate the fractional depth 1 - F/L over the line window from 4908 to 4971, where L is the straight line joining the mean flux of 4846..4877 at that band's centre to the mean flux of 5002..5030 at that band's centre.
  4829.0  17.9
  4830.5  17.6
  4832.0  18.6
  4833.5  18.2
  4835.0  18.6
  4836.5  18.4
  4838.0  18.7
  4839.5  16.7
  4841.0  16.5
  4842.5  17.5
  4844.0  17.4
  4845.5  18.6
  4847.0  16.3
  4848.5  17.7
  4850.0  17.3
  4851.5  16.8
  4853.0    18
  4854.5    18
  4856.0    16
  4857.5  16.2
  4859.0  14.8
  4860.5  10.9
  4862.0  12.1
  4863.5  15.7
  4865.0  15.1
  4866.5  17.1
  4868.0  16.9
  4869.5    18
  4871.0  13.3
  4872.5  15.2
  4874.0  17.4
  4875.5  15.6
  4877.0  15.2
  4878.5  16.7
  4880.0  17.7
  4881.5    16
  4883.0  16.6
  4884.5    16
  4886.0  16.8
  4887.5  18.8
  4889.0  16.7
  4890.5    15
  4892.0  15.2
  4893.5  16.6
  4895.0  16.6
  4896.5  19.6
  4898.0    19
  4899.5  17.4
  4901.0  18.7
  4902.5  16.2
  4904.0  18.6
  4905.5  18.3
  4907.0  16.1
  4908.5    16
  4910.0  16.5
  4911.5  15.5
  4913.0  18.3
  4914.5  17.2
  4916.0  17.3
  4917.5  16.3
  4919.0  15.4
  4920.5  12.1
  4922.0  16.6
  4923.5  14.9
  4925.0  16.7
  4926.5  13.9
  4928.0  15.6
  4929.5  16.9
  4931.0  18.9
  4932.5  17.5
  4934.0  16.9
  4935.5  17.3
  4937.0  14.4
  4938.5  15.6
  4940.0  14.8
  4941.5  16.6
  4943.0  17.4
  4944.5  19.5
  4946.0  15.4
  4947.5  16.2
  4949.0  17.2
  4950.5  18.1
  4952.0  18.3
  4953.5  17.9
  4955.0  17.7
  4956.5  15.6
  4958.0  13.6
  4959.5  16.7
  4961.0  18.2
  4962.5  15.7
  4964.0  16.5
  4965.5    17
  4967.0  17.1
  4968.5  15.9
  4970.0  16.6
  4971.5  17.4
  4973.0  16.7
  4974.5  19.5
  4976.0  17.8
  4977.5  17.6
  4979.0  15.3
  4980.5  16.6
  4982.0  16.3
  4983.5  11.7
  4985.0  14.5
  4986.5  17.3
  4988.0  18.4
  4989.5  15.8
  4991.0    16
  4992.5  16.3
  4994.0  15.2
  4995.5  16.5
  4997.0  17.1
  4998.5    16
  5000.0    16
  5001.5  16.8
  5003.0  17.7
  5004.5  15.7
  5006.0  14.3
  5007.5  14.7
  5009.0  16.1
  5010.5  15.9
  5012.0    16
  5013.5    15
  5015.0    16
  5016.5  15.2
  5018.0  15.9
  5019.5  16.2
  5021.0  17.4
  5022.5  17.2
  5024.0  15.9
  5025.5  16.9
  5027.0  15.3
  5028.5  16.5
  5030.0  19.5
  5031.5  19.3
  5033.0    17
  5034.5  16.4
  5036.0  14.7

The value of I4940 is -1.8 angstrom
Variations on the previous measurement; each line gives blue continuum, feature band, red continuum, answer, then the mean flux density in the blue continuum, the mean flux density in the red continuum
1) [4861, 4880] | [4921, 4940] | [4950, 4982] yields 0.36 angstrom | 15.7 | 16.9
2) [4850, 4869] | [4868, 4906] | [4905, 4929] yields -2.31 angstrom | 15.7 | 16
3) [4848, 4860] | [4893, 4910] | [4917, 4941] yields -1.42 angstrom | 16.7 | 15.9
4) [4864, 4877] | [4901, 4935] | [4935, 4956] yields 0.11 angstrom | 16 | 16.9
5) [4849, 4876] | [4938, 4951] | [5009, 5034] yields -0.44 angstrom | 15.8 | 16.6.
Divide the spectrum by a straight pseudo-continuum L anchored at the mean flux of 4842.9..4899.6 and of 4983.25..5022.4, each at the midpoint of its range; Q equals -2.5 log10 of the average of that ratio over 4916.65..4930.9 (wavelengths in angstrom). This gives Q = 0.05 mag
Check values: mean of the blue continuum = 16.4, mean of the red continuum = 16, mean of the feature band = 15.6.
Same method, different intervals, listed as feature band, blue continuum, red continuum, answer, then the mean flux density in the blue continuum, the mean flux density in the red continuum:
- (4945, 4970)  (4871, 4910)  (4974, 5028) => -0.020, 16.8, 16.2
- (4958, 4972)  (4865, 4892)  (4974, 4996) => -0.021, 16.3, 16.3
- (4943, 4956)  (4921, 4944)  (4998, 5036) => -0.079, 16.3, 16.3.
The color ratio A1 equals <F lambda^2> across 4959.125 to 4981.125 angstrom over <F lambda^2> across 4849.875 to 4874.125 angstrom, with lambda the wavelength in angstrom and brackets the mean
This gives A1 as 1.1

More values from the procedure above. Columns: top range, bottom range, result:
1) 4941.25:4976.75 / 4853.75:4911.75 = 1.07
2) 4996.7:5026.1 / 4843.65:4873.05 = 1.07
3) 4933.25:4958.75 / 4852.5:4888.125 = 1.07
